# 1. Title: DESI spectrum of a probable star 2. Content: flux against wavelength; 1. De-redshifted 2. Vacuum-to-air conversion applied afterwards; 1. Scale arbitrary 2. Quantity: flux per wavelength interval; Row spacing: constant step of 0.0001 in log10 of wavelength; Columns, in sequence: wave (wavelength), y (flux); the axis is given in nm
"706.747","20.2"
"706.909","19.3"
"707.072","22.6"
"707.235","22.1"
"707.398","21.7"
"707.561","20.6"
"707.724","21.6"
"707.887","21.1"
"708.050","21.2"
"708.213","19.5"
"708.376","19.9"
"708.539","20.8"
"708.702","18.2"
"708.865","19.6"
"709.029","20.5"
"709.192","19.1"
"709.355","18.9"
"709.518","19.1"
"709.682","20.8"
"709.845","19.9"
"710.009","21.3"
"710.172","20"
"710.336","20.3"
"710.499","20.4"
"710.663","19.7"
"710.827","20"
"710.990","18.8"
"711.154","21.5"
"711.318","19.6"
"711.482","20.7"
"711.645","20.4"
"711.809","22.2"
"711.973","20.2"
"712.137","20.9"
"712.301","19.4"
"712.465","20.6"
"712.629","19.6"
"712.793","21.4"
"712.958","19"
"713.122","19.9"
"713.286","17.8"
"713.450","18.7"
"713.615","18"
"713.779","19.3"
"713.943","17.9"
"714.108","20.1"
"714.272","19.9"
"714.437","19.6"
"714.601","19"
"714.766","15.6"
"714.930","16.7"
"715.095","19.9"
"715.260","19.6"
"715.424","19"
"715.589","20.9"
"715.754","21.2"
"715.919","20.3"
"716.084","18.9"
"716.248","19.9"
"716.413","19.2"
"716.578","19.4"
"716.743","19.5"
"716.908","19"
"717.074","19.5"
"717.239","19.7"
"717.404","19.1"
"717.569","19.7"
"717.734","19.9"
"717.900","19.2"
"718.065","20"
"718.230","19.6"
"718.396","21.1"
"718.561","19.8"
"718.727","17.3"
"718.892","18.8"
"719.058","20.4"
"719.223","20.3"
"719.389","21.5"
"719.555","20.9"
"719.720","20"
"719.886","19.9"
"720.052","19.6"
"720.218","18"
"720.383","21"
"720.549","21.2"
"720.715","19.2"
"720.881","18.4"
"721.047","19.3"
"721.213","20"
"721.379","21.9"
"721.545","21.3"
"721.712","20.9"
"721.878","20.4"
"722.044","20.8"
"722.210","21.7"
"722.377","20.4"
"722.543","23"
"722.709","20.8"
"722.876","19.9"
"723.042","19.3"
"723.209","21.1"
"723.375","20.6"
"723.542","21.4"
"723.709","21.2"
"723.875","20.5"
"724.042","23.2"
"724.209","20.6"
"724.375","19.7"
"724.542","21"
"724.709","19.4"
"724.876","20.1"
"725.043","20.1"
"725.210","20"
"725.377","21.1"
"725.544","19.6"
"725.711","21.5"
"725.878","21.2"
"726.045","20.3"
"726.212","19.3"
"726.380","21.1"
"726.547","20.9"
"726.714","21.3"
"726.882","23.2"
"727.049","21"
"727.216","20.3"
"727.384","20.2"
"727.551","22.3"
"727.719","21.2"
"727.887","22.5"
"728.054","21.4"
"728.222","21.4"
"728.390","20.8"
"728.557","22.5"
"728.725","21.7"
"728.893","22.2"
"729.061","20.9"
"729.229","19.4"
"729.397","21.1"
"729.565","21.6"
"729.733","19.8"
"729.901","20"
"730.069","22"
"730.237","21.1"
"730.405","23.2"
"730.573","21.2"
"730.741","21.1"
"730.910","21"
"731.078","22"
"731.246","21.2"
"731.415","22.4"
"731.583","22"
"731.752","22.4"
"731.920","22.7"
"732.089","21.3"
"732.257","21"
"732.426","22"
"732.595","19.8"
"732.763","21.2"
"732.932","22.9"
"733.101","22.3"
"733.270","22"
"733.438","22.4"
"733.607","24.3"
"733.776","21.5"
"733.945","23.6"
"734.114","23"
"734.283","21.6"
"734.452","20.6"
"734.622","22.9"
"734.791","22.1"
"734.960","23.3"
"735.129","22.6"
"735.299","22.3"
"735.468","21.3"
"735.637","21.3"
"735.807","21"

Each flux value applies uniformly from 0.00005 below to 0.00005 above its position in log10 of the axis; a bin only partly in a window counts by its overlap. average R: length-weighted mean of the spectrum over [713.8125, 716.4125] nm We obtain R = 19.2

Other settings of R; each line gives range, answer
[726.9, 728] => 21.4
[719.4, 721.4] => 20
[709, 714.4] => 19.9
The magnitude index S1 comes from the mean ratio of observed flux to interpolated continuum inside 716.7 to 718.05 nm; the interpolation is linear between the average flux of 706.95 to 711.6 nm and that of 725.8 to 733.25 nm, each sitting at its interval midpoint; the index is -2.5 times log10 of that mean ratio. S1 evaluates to 0.069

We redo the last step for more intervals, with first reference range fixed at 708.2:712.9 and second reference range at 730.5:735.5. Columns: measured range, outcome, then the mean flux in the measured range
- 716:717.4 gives 0.07 mag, 19.4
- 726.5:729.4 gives 0.01 mag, 21.4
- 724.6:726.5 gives 0.05 mag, 20.4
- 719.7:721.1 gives 0.07 mag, 19.6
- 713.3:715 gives 0.11 mag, 18.5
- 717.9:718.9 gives 0.07 mag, 19.5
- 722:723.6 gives 0.01 mag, 20.9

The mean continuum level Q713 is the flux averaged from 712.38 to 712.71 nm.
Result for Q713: 20.1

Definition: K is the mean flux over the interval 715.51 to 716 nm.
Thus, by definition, 20.8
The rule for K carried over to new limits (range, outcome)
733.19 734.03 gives 22.8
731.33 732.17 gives 22.1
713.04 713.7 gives 18.6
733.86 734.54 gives 22.2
